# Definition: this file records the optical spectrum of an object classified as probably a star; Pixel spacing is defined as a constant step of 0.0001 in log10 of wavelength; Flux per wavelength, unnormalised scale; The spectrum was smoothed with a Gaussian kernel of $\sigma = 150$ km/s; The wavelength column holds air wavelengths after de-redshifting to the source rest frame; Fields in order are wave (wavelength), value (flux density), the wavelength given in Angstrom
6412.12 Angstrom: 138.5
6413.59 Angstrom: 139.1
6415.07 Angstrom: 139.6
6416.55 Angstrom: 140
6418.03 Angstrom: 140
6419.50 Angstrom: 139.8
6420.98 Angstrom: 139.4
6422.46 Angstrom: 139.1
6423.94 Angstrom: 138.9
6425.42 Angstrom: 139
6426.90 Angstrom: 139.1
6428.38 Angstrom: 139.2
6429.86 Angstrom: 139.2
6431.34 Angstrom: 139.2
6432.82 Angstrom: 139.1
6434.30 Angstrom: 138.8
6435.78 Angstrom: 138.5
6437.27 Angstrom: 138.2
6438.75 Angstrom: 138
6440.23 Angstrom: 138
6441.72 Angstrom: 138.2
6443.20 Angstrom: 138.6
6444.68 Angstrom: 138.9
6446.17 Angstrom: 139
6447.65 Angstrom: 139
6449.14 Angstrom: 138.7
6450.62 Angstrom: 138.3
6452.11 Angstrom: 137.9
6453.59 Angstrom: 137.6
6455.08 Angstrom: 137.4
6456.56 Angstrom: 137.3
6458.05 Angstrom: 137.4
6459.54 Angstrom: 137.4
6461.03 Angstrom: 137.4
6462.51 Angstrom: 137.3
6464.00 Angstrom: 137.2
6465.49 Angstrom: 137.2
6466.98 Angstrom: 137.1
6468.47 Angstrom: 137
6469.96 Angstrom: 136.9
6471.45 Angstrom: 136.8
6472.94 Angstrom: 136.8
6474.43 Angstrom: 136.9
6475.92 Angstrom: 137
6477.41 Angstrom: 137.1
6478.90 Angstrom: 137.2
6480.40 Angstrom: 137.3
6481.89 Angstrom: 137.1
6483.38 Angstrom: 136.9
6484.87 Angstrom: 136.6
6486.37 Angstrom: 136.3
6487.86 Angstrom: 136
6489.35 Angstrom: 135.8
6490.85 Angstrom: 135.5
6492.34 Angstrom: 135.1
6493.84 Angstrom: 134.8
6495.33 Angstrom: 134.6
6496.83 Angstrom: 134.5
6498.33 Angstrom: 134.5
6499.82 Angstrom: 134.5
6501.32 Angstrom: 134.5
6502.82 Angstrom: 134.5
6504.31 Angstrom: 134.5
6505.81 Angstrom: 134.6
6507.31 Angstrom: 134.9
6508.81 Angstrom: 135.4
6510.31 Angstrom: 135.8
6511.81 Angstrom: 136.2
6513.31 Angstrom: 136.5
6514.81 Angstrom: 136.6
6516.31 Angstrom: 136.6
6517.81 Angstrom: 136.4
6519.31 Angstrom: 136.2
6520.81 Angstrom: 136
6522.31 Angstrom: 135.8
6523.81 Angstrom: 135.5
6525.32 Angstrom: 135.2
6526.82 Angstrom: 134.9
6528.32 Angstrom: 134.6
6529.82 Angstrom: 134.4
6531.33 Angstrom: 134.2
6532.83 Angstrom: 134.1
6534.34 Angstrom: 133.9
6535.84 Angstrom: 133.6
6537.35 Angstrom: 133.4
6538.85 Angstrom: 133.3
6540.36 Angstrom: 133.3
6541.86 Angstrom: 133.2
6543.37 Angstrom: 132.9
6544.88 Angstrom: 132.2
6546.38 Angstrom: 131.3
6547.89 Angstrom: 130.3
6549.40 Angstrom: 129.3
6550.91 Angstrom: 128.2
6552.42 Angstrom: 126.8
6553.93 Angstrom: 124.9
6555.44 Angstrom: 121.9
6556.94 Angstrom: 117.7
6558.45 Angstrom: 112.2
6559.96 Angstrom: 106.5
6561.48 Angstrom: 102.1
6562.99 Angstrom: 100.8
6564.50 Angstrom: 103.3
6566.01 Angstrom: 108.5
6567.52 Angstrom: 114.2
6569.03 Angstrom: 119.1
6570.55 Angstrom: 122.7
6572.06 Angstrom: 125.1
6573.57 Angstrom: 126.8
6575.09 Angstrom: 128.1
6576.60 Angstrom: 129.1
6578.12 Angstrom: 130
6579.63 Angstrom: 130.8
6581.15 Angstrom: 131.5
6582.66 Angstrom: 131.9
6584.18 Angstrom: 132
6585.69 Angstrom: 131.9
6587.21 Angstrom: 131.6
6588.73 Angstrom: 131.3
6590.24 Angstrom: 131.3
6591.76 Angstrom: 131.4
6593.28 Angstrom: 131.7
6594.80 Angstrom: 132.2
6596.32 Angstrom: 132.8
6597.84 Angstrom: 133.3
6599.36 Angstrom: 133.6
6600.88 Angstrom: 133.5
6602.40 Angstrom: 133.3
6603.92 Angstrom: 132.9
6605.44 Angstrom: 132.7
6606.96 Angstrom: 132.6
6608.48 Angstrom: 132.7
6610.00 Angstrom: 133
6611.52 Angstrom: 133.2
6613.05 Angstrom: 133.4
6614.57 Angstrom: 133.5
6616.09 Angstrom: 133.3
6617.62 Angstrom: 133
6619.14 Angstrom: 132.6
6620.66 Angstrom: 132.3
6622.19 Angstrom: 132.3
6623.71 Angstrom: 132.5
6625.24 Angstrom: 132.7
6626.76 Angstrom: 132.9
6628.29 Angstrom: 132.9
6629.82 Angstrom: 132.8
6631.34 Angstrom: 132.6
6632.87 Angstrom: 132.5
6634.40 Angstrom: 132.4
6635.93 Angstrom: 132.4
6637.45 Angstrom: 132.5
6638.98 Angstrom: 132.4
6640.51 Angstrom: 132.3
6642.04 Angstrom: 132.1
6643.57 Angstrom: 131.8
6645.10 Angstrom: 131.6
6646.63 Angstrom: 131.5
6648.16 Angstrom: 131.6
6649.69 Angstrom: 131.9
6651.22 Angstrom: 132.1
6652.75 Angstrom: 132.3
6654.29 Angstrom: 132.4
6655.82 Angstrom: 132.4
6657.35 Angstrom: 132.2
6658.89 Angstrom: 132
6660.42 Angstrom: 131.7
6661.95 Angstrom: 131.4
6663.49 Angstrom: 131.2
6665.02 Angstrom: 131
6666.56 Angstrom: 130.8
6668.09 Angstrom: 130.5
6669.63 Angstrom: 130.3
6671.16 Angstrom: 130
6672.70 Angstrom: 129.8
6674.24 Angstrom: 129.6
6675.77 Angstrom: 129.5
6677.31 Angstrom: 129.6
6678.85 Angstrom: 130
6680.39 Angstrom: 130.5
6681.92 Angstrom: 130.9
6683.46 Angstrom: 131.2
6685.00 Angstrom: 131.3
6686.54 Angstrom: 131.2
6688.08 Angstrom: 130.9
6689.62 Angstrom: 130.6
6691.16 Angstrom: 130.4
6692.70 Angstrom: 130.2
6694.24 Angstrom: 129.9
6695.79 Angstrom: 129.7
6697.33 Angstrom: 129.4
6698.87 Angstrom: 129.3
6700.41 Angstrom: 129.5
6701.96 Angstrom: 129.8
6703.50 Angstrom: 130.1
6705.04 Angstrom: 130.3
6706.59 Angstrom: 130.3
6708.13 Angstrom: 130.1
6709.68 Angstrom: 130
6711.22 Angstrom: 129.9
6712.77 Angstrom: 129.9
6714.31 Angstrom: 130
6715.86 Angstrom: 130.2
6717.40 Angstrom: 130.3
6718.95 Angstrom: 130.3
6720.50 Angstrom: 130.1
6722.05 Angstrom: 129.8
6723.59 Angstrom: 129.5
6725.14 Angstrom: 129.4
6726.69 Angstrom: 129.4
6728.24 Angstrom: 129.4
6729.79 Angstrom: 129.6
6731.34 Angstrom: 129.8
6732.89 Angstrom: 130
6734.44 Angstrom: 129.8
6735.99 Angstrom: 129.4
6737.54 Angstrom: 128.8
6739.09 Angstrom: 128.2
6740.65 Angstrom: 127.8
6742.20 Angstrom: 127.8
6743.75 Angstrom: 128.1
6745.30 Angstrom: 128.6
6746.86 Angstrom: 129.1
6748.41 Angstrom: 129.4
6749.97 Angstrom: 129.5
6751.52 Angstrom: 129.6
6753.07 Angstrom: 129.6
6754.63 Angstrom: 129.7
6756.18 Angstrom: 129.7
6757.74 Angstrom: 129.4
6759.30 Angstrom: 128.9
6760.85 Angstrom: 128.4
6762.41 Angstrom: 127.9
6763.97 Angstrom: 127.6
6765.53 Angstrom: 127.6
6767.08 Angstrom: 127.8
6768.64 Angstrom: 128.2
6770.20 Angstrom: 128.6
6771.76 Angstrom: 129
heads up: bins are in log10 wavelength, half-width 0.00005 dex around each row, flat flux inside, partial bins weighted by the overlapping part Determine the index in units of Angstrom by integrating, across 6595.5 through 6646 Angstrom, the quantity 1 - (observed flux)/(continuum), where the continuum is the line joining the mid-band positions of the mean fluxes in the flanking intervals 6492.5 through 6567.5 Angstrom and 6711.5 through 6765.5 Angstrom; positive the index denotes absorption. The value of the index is -1.27 Angstrom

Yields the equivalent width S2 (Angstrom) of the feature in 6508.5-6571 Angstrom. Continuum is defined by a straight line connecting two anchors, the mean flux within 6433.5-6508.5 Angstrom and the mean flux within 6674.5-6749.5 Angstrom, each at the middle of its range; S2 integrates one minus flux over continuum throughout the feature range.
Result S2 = 3.3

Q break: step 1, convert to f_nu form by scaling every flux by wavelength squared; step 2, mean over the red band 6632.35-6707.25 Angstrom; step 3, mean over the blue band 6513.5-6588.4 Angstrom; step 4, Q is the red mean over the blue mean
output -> 1.06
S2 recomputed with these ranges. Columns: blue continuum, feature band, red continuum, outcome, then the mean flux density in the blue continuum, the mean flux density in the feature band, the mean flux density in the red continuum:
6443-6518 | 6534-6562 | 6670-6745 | 1.7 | 137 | 126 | 130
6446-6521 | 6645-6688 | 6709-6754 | 0.1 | 136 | 131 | 129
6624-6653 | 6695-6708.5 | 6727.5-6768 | 0.1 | 132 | 130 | 129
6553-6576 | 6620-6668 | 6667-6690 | -2.3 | 116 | 132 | 130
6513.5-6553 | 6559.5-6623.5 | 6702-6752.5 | 2.2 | 134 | 128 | 130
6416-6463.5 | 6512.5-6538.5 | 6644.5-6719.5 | 0.1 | 139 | 135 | 131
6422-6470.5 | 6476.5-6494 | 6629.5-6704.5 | 0.1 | 138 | 136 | 131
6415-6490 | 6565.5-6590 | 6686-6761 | 1.3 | 138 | 127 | 130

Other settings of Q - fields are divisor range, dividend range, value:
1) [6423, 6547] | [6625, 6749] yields 1.02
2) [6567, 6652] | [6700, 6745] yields 1.02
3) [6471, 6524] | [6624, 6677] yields 1.02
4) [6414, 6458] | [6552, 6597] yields 0.93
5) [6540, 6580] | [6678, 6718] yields 1.11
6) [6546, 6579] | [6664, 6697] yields 1.13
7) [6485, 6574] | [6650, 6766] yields 1.06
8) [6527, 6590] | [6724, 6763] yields 1.08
